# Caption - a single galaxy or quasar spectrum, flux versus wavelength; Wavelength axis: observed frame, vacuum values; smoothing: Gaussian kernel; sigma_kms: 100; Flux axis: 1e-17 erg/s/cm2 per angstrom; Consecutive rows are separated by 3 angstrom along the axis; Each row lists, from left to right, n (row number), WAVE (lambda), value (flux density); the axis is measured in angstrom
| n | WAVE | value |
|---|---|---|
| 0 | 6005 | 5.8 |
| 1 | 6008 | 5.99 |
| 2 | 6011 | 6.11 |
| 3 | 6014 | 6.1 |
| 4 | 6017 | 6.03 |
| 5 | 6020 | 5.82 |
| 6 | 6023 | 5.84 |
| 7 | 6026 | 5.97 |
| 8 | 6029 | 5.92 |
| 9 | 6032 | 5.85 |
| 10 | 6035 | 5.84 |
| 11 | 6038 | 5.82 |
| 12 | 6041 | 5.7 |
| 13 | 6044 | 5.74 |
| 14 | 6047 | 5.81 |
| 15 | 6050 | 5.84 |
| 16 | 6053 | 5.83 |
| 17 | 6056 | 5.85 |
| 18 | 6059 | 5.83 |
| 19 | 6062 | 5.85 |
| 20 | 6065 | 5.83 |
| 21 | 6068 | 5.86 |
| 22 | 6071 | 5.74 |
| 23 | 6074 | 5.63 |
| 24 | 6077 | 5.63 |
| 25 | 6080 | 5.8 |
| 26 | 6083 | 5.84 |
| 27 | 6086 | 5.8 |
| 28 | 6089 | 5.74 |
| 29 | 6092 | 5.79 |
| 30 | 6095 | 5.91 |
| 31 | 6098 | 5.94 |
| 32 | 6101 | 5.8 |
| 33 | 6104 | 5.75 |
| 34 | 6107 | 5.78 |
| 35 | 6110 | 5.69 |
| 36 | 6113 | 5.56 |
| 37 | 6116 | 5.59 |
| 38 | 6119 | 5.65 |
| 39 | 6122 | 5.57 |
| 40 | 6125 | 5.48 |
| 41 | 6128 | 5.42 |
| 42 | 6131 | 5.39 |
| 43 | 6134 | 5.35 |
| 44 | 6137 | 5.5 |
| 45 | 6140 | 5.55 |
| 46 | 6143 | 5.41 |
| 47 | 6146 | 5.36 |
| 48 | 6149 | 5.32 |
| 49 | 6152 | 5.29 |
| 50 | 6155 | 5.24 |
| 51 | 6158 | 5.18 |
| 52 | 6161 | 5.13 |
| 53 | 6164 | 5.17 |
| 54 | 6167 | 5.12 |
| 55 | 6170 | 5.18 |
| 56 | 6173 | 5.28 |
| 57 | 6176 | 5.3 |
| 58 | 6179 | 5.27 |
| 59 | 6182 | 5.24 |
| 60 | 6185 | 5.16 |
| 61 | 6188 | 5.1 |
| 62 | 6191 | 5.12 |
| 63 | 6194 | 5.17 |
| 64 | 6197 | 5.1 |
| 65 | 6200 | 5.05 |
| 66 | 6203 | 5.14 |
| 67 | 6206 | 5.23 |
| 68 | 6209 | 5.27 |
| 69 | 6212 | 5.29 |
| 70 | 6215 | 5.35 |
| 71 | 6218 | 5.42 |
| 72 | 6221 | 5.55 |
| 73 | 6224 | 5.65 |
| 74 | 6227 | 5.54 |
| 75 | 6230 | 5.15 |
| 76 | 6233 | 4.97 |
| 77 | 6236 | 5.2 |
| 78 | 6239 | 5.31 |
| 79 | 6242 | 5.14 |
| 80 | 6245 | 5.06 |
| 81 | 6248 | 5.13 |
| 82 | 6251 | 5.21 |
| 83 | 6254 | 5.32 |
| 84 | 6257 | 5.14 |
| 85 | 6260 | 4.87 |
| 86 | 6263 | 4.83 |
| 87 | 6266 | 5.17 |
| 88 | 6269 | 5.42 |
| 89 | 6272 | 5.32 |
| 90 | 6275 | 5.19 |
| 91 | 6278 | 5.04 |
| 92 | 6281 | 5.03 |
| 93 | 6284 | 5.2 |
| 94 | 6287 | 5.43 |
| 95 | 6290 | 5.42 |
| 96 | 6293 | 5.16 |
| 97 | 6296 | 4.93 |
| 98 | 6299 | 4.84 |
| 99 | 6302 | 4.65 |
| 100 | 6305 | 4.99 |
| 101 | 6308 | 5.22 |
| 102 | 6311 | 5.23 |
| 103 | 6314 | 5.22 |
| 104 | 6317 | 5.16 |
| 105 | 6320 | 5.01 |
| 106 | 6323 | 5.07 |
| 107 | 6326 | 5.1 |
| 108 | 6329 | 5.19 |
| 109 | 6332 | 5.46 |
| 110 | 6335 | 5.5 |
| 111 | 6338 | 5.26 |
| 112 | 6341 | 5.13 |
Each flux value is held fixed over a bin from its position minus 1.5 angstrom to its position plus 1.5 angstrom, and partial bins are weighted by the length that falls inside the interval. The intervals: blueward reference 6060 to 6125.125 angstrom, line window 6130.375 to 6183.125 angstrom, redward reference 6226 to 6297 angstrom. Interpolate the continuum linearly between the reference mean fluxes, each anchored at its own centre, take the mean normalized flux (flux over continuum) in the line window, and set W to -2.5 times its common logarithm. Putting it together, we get 0.05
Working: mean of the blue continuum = 5.74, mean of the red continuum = 5.17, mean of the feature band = 5.29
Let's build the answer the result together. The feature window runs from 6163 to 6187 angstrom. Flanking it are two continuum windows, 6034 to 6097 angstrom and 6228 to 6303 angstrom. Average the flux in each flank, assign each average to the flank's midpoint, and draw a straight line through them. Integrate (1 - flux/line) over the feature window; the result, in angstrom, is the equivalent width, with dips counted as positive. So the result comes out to 1.0 angstrom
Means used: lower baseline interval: 5.8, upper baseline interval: 5.13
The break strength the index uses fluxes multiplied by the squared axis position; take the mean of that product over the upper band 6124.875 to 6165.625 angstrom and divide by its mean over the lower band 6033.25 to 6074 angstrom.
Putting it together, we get 0.9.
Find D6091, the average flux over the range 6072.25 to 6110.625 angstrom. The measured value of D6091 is 5.78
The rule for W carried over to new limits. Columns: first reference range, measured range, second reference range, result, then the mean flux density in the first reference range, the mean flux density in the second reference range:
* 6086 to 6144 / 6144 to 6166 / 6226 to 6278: 0.05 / 5.63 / 5.17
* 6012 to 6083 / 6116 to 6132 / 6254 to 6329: 0.02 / 5.83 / 5.12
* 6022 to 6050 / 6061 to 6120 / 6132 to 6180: -0.03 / 5.83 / 5.29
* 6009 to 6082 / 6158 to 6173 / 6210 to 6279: 0.06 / 5.84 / 5.23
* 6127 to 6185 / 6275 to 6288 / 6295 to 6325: -0.02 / 5.3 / 5.03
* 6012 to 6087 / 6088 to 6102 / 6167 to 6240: -0.03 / 5.83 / 5.25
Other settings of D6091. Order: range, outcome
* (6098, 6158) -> 5.51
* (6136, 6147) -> 5.46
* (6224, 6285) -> 5.17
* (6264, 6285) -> 5.19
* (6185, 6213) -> 5.16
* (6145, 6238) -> 5.24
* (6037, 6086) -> 5.79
